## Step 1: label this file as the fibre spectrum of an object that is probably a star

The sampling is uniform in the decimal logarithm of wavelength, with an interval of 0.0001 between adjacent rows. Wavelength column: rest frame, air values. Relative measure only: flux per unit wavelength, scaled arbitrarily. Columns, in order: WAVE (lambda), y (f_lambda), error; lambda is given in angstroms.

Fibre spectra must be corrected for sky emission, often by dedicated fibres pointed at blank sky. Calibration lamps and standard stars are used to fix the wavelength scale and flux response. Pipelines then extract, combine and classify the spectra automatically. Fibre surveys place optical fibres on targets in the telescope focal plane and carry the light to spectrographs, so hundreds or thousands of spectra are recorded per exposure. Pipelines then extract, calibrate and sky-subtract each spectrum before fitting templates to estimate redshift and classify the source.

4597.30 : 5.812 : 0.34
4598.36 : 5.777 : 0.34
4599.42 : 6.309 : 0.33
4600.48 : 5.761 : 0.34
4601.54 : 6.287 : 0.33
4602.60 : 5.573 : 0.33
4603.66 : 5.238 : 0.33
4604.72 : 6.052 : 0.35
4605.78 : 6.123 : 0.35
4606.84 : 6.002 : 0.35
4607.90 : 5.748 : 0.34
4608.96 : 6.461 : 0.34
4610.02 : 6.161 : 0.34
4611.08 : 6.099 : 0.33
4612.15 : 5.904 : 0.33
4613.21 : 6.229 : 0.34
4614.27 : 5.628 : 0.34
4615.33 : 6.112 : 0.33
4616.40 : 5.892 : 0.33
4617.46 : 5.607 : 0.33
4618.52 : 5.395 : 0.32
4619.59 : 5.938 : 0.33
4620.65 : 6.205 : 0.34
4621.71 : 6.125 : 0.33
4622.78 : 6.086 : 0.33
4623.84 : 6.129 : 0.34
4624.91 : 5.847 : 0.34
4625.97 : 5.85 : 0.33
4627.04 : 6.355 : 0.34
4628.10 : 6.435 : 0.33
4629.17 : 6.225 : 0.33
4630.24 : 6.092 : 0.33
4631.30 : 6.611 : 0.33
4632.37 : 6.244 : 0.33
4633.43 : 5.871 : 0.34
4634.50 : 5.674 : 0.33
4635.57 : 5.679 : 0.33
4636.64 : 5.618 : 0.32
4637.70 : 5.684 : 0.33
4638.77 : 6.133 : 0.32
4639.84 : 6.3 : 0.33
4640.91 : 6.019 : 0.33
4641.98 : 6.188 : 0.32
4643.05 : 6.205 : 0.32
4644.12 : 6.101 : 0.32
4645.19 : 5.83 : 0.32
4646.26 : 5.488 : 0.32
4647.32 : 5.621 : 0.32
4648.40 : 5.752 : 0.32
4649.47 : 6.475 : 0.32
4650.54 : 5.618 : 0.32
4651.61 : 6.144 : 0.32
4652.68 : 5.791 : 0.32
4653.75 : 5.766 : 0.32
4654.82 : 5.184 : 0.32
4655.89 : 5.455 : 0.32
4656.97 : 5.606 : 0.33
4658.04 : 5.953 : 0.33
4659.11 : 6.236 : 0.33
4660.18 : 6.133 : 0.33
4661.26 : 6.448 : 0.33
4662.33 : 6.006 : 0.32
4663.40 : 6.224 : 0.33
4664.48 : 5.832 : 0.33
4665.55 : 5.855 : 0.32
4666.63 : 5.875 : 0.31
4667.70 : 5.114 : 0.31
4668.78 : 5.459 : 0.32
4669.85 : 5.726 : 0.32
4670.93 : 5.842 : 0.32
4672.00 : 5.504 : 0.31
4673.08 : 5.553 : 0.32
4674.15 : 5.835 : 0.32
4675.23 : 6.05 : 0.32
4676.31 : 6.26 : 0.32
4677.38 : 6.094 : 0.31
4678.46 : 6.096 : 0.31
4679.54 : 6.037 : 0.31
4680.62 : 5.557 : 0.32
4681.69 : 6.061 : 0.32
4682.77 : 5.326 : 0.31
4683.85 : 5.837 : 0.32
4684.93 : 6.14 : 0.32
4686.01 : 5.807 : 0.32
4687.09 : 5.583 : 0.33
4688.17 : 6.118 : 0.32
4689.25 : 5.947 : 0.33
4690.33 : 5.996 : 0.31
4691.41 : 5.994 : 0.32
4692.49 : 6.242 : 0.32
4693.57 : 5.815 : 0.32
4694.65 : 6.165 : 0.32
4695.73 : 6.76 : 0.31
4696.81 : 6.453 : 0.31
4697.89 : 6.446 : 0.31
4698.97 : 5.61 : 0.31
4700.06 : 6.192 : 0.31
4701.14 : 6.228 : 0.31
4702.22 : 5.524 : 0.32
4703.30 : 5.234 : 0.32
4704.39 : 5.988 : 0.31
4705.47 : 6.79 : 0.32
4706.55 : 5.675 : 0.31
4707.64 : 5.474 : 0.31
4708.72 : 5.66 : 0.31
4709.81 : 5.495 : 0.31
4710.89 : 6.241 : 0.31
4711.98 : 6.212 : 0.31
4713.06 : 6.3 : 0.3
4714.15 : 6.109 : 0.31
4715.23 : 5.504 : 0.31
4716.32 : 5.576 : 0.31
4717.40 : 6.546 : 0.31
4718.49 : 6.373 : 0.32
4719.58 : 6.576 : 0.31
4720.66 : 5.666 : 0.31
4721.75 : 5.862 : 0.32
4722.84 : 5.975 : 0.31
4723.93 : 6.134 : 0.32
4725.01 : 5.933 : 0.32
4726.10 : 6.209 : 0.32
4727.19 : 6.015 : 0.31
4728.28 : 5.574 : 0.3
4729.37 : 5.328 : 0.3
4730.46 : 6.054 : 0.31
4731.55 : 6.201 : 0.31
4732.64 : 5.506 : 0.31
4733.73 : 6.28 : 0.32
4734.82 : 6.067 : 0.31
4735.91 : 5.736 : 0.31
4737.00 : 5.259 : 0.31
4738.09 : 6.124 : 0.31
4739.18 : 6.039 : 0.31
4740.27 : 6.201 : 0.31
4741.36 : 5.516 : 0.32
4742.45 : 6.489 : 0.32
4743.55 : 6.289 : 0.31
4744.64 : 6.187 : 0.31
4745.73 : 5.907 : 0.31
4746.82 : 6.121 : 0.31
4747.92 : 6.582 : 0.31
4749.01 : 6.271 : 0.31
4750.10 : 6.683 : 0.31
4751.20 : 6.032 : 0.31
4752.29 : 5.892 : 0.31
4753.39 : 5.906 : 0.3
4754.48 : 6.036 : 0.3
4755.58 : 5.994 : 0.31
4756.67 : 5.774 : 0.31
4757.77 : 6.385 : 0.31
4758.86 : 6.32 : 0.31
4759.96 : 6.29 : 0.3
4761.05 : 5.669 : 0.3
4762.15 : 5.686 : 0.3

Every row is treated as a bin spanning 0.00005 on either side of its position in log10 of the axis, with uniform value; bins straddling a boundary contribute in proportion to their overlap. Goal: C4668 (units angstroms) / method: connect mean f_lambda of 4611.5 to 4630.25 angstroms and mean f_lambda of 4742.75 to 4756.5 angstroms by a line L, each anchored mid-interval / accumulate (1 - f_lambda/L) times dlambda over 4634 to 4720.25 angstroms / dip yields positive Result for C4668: 2.0 angstroms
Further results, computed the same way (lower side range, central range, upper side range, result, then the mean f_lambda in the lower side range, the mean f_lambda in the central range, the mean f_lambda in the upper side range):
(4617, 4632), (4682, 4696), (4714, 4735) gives 0.09 angstroms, 6.07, 5.96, 5.97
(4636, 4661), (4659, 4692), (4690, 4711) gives 0.33 angstroms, 5.89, 5.88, 6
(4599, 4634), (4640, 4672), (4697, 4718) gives 0.68 angstroms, 6.02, 5.86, 5.95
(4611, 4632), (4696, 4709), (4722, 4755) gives 0.13 angstroms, 6.04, 5.96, 6.02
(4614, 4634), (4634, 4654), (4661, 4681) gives 0.20 angstroms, 6.04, 5.9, 5.86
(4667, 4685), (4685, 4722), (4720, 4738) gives -1.12 angstroms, 5.79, 6.01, 5.87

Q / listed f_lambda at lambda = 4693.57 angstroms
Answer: 5.815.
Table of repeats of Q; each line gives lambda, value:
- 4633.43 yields 5.871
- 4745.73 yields 5.907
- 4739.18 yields 6.039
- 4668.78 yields 5.459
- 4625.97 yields 5.85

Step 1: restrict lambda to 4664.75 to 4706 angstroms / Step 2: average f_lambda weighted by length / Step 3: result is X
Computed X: 5.92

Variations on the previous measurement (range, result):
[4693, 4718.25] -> 6.01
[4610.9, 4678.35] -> 5.92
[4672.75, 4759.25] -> 6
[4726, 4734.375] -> 5.88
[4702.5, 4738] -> 5.92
